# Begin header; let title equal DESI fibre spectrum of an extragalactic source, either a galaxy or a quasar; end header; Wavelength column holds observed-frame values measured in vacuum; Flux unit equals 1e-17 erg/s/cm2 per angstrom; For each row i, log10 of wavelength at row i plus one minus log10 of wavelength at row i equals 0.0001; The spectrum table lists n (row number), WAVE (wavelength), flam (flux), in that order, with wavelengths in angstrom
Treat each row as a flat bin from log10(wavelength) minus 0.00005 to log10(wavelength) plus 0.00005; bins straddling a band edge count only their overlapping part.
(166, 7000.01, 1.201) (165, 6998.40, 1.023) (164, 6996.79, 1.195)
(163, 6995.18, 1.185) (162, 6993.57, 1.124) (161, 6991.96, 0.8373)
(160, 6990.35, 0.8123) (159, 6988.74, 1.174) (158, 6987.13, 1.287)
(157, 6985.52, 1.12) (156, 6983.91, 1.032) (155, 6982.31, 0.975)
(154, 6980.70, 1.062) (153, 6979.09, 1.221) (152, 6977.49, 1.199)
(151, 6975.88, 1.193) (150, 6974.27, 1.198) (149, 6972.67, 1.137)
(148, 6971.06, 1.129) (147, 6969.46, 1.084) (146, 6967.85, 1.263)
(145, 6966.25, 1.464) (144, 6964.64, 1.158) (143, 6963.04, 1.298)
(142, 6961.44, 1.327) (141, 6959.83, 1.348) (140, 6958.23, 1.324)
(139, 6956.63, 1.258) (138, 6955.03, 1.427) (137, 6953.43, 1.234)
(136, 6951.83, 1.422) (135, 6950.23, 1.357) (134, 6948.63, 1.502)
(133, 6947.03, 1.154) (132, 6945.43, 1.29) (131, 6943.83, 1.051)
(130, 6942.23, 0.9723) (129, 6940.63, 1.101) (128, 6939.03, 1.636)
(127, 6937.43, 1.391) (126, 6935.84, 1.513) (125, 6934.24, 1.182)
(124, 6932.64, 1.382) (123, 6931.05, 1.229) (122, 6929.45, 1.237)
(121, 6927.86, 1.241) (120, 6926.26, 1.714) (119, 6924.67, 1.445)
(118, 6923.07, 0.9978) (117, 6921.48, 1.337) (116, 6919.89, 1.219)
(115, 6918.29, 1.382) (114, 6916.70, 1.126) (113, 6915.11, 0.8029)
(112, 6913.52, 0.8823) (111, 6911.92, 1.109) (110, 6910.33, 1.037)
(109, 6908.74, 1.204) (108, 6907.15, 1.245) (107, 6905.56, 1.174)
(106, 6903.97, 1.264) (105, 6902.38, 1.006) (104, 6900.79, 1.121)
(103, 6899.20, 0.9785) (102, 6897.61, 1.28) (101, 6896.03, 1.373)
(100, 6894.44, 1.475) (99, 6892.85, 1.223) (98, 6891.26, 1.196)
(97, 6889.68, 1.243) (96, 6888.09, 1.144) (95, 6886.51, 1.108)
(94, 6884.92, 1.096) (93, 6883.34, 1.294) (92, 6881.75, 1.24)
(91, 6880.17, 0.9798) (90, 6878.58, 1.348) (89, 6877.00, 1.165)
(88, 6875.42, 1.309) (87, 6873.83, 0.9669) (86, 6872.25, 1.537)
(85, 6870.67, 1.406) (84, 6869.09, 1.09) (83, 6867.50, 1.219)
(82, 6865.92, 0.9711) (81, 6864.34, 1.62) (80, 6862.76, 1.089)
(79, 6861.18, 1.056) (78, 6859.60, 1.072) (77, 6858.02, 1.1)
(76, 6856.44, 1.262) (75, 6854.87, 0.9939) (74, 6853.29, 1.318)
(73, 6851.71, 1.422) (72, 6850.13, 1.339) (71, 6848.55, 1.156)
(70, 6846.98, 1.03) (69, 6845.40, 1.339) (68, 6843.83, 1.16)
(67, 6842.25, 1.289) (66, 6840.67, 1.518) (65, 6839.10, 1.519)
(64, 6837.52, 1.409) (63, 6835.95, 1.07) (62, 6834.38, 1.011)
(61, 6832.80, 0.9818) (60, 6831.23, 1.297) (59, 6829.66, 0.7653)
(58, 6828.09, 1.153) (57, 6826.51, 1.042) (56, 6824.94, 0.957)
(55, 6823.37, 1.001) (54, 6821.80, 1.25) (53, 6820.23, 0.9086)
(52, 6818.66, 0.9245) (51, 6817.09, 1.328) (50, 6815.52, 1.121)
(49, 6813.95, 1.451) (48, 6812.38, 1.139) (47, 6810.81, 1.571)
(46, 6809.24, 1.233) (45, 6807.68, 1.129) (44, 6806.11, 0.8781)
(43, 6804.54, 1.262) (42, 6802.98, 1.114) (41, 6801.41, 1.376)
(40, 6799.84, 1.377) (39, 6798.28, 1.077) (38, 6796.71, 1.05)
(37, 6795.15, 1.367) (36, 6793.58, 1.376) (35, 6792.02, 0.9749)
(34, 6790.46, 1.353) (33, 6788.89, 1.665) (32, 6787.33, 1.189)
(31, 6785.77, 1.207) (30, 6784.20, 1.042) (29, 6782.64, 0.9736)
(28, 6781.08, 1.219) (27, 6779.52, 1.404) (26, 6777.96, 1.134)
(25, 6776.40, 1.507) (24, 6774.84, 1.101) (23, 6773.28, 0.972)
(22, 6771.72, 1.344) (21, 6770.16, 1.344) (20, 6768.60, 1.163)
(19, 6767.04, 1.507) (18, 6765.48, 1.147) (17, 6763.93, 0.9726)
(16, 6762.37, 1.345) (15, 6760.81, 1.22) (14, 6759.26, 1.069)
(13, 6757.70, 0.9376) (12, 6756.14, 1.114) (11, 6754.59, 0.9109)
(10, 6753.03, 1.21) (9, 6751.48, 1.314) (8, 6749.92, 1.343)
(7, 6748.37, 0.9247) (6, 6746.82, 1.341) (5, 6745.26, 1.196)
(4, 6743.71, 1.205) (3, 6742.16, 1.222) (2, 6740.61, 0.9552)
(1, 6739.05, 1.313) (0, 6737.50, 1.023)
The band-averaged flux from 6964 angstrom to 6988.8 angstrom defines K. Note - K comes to 1.17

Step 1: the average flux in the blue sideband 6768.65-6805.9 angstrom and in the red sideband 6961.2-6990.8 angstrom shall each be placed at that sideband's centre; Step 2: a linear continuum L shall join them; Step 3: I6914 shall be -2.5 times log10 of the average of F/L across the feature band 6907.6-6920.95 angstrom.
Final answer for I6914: 0.08 mag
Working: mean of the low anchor 1.23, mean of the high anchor 1.17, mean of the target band 1.1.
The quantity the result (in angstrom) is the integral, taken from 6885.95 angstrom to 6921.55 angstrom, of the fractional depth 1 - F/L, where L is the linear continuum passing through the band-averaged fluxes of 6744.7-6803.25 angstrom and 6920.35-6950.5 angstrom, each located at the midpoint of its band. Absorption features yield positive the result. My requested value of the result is 3.2 angstrom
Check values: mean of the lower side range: 1.21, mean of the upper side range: 1.3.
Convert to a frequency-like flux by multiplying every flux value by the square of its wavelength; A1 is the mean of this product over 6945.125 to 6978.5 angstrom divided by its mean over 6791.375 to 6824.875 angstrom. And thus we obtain 1.13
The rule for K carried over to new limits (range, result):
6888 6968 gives 1.25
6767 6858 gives 1.2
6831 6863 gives 1.21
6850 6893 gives 1.21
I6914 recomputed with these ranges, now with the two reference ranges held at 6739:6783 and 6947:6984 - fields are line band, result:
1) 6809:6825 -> 0.02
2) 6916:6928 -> -0.07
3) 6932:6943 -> -0.06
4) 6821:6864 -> 0.03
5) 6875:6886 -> 0.02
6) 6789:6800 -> -0.04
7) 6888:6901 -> -0.01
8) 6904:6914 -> 0.09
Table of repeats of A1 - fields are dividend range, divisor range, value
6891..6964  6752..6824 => 1.09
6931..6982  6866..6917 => 1.10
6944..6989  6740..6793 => 1.10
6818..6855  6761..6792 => 0.96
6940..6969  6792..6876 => 1.10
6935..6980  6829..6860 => 1.09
